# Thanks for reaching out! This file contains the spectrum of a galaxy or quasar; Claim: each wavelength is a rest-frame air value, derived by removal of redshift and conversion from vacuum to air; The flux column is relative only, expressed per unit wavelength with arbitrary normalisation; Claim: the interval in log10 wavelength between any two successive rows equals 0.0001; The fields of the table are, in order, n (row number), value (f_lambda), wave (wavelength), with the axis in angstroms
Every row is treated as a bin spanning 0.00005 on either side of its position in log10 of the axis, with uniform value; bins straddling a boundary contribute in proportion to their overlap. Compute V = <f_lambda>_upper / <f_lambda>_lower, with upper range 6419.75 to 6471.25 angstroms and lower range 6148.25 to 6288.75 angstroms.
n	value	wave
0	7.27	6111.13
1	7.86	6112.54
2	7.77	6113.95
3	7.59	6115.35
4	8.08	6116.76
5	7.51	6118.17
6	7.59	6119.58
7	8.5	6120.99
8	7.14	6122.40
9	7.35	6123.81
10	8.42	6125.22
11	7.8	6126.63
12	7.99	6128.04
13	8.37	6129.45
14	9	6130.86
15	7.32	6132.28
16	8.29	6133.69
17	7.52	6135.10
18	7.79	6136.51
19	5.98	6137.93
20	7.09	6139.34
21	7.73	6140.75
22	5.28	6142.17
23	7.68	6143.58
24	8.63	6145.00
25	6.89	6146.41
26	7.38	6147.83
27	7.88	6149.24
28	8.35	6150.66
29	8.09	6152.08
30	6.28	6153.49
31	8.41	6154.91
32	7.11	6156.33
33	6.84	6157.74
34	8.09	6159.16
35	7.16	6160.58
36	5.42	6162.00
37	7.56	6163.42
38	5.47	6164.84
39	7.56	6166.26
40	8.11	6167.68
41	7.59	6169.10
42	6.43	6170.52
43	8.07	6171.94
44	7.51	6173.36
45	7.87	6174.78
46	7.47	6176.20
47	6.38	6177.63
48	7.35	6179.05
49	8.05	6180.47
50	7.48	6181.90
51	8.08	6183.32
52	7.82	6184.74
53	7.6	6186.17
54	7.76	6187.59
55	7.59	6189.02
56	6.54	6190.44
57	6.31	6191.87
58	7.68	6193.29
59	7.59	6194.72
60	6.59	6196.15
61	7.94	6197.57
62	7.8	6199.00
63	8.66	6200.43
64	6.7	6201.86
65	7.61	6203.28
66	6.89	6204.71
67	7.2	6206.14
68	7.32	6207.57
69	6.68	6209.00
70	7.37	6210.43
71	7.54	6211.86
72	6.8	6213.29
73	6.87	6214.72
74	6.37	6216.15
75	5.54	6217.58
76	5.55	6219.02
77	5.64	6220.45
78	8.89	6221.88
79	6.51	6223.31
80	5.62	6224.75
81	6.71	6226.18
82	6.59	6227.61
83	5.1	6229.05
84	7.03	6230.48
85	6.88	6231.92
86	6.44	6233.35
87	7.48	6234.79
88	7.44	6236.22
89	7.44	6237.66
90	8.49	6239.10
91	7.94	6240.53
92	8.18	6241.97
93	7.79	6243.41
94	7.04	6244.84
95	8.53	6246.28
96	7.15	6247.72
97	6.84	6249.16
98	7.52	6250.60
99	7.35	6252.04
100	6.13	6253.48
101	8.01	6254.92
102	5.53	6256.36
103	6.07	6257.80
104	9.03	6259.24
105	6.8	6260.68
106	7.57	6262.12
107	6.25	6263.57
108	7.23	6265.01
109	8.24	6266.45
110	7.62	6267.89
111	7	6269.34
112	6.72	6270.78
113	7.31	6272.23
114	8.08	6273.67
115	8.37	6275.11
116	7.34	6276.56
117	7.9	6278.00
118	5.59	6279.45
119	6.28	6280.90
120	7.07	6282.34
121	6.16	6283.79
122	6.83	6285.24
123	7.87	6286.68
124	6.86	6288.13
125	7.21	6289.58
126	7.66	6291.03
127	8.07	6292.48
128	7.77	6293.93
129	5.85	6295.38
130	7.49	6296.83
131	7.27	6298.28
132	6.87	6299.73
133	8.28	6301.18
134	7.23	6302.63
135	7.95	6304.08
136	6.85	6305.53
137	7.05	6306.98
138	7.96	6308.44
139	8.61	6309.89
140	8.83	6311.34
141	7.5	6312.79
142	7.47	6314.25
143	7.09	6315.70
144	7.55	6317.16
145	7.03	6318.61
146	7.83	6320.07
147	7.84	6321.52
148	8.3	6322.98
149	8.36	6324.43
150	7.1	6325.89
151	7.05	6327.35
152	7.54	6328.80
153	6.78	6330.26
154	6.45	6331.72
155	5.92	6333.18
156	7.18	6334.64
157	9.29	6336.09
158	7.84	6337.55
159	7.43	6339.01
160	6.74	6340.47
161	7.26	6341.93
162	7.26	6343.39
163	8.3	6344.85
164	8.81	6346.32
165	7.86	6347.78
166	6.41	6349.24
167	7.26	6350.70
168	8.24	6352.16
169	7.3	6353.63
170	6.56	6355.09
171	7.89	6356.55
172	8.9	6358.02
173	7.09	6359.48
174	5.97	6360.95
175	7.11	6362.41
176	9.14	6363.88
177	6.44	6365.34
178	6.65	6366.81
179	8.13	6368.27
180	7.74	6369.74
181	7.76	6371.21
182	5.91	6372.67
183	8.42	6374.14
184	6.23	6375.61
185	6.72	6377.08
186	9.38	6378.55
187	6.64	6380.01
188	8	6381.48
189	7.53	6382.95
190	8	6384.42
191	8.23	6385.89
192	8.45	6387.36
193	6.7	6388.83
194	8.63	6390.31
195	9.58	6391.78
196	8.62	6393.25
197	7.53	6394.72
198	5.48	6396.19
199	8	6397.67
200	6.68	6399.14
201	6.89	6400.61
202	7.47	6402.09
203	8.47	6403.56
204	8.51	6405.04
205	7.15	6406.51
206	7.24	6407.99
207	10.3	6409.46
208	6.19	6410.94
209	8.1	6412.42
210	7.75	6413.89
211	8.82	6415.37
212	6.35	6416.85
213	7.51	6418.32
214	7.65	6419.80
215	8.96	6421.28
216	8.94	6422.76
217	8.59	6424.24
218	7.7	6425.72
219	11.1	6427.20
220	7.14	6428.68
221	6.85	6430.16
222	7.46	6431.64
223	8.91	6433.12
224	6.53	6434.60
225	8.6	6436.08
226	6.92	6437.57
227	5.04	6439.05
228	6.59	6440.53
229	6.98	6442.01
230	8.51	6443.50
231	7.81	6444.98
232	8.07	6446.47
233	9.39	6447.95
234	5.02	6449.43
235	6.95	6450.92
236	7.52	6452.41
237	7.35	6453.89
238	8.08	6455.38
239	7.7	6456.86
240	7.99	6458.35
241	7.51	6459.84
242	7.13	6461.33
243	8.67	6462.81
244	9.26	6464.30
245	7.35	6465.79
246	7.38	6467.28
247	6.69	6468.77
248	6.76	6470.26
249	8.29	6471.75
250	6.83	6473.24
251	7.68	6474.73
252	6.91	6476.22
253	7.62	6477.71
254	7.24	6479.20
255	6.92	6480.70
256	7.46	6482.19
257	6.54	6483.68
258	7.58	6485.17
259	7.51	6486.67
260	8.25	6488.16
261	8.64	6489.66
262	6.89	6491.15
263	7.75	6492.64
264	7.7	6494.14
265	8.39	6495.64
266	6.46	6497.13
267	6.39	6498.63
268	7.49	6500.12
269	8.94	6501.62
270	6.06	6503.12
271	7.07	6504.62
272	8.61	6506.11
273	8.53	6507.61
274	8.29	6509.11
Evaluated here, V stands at 1.07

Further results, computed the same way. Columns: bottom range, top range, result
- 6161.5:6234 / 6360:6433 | 1.10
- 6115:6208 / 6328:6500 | 1.01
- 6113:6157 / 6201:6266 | 0.92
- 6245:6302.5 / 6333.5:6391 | 1.05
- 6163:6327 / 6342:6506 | 1.05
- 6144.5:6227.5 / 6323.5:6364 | 1.03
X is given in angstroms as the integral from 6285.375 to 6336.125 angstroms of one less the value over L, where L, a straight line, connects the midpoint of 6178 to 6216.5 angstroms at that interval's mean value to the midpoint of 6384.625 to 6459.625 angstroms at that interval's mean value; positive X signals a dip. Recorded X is 0.61 angstroms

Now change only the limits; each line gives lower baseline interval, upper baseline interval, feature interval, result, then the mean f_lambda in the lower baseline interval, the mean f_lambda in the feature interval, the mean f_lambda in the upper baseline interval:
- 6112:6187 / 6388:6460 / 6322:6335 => 0.8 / 7.52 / 7.2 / 7.71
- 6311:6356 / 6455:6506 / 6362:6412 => -1.0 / 7.49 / 7.65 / 7.51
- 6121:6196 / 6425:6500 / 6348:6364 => 0.2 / 7.45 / 7.39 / 7.52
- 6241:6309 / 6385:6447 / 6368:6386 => 0.2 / 7.27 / 7.56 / 7.78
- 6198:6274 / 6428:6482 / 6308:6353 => -2.0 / 7.11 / 7.58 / 7.44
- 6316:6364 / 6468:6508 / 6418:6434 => -1.7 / 7.48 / 8.26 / 7.44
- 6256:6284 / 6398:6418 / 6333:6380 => 0.1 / 7.15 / 7.48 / 7.69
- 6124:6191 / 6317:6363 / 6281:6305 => 0.7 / 7.47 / 7.25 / 7.45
